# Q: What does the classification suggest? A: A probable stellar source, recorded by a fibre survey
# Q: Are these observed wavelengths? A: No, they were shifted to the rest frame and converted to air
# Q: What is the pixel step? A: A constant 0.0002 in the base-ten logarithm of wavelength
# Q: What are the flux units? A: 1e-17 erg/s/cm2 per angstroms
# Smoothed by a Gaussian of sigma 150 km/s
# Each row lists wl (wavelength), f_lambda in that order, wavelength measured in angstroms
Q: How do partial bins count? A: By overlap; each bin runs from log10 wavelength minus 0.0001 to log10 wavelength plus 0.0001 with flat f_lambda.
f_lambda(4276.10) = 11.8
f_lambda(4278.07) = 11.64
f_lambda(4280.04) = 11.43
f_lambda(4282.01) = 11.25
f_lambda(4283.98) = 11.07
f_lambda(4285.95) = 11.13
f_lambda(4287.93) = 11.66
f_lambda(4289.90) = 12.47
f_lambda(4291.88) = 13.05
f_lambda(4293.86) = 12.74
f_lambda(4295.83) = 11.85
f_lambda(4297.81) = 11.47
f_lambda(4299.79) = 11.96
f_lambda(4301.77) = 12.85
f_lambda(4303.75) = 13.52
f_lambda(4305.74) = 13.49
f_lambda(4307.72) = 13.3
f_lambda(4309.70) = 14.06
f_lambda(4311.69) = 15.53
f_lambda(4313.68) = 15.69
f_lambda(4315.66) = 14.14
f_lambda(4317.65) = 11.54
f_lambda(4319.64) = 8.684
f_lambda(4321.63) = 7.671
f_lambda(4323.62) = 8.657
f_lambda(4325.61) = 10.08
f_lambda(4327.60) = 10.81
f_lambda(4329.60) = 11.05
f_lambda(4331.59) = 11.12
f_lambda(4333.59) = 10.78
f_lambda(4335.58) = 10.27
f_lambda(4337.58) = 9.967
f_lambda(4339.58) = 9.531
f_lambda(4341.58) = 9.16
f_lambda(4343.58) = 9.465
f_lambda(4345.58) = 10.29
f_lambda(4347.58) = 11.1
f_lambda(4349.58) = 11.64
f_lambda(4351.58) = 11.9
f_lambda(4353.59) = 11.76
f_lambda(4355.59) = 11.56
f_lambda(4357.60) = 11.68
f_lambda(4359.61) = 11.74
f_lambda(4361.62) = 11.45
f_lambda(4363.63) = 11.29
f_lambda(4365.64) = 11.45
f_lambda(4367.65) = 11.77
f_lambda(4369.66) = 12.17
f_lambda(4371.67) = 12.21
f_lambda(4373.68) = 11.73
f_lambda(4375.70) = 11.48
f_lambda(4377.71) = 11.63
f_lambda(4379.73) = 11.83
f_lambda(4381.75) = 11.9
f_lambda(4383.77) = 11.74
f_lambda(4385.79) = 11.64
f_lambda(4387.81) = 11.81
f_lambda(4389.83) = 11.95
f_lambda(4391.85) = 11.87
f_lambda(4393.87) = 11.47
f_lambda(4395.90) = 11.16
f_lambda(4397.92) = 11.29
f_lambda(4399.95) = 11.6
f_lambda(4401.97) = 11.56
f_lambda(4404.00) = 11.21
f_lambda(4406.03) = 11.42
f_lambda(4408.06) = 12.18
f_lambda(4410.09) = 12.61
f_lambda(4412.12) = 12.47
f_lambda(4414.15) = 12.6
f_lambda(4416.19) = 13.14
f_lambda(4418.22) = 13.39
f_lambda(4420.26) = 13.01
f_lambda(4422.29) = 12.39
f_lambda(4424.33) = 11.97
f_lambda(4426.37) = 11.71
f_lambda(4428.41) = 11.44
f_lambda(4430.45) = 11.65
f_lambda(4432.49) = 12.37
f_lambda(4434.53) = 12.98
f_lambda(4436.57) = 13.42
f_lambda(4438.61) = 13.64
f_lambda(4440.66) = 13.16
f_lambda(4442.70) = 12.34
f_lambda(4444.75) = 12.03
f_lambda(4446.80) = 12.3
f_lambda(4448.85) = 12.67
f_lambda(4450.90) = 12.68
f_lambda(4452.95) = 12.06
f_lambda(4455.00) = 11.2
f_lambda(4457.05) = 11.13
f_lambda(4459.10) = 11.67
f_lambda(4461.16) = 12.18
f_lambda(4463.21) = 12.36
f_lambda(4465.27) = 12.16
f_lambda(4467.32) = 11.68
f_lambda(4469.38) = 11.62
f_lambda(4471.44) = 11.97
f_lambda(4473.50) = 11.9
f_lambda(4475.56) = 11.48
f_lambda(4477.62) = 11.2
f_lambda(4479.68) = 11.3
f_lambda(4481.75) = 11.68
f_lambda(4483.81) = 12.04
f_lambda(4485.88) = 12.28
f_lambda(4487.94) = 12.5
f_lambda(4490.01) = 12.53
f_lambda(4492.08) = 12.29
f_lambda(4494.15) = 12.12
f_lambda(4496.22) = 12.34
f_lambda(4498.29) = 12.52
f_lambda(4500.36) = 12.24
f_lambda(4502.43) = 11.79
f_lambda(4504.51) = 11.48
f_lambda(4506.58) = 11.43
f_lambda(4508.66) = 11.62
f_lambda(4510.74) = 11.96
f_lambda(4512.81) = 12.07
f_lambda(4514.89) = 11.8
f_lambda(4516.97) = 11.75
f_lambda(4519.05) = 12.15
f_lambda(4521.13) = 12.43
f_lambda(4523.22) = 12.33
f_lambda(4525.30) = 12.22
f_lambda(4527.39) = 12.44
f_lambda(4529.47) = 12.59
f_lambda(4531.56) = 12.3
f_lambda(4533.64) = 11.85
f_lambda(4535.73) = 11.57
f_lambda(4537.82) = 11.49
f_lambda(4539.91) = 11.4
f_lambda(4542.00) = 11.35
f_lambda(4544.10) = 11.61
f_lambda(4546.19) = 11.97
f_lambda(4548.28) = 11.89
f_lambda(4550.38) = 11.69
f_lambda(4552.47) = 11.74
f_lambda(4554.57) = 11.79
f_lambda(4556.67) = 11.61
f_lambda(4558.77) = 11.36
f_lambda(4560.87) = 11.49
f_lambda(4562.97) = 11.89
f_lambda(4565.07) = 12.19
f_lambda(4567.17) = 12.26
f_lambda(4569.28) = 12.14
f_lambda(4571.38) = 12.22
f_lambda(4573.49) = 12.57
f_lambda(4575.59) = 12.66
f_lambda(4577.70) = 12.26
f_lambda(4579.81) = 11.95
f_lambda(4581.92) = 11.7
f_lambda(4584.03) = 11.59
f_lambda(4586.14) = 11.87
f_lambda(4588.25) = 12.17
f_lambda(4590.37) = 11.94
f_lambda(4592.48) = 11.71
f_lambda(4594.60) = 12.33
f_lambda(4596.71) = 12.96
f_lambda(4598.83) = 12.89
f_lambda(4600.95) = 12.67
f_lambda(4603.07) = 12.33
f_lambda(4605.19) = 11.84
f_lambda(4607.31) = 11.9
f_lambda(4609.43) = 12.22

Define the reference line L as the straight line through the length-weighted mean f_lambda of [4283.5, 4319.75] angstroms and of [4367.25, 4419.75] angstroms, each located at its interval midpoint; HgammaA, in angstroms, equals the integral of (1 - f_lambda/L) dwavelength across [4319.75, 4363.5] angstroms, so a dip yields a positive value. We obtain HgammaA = 6.55 angstroms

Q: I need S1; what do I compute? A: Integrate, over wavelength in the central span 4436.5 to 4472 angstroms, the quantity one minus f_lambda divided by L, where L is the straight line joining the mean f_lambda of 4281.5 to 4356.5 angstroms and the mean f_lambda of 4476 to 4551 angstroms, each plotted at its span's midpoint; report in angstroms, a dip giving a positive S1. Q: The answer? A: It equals -1.2 angstroms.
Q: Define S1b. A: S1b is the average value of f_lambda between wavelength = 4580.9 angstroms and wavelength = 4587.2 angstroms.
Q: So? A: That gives 11.7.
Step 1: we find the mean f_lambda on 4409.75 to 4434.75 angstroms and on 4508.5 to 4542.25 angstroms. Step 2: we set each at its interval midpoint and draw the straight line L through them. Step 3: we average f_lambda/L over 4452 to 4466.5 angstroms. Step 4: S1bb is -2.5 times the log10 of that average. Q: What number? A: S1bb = 0.04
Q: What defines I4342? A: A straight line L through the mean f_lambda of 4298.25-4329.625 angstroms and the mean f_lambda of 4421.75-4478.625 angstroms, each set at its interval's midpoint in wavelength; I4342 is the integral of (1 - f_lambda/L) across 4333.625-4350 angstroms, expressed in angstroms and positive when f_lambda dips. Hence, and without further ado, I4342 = 2.6 angstroms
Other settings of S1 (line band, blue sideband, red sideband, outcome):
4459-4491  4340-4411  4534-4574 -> -0.7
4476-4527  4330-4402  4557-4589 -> -1.0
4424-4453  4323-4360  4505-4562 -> -3.1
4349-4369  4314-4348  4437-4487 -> -1.7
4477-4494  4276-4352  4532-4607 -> -0.3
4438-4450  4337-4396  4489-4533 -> -0.9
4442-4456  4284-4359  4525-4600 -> -0.5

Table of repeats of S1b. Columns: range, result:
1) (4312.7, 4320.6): 12.5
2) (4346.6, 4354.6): 11.6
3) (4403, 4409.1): 11.6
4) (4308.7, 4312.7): 14.8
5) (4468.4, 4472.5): 11.8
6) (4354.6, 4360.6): 11.6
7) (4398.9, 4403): 11.6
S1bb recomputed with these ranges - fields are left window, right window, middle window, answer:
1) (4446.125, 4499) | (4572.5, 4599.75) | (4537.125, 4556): 0.04 mag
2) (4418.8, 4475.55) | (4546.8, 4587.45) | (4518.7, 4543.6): 0.00 mag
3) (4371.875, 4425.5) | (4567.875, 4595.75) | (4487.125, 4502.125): -0.03 mag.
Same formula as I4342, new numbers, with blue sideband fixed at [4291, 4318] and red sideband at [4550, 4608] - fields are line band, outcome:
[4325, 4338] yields 2.5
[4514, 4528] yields 0.2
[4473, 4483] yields 0.8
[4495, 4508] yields 0.5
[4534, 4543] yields 0.6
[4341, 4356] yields 2.5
